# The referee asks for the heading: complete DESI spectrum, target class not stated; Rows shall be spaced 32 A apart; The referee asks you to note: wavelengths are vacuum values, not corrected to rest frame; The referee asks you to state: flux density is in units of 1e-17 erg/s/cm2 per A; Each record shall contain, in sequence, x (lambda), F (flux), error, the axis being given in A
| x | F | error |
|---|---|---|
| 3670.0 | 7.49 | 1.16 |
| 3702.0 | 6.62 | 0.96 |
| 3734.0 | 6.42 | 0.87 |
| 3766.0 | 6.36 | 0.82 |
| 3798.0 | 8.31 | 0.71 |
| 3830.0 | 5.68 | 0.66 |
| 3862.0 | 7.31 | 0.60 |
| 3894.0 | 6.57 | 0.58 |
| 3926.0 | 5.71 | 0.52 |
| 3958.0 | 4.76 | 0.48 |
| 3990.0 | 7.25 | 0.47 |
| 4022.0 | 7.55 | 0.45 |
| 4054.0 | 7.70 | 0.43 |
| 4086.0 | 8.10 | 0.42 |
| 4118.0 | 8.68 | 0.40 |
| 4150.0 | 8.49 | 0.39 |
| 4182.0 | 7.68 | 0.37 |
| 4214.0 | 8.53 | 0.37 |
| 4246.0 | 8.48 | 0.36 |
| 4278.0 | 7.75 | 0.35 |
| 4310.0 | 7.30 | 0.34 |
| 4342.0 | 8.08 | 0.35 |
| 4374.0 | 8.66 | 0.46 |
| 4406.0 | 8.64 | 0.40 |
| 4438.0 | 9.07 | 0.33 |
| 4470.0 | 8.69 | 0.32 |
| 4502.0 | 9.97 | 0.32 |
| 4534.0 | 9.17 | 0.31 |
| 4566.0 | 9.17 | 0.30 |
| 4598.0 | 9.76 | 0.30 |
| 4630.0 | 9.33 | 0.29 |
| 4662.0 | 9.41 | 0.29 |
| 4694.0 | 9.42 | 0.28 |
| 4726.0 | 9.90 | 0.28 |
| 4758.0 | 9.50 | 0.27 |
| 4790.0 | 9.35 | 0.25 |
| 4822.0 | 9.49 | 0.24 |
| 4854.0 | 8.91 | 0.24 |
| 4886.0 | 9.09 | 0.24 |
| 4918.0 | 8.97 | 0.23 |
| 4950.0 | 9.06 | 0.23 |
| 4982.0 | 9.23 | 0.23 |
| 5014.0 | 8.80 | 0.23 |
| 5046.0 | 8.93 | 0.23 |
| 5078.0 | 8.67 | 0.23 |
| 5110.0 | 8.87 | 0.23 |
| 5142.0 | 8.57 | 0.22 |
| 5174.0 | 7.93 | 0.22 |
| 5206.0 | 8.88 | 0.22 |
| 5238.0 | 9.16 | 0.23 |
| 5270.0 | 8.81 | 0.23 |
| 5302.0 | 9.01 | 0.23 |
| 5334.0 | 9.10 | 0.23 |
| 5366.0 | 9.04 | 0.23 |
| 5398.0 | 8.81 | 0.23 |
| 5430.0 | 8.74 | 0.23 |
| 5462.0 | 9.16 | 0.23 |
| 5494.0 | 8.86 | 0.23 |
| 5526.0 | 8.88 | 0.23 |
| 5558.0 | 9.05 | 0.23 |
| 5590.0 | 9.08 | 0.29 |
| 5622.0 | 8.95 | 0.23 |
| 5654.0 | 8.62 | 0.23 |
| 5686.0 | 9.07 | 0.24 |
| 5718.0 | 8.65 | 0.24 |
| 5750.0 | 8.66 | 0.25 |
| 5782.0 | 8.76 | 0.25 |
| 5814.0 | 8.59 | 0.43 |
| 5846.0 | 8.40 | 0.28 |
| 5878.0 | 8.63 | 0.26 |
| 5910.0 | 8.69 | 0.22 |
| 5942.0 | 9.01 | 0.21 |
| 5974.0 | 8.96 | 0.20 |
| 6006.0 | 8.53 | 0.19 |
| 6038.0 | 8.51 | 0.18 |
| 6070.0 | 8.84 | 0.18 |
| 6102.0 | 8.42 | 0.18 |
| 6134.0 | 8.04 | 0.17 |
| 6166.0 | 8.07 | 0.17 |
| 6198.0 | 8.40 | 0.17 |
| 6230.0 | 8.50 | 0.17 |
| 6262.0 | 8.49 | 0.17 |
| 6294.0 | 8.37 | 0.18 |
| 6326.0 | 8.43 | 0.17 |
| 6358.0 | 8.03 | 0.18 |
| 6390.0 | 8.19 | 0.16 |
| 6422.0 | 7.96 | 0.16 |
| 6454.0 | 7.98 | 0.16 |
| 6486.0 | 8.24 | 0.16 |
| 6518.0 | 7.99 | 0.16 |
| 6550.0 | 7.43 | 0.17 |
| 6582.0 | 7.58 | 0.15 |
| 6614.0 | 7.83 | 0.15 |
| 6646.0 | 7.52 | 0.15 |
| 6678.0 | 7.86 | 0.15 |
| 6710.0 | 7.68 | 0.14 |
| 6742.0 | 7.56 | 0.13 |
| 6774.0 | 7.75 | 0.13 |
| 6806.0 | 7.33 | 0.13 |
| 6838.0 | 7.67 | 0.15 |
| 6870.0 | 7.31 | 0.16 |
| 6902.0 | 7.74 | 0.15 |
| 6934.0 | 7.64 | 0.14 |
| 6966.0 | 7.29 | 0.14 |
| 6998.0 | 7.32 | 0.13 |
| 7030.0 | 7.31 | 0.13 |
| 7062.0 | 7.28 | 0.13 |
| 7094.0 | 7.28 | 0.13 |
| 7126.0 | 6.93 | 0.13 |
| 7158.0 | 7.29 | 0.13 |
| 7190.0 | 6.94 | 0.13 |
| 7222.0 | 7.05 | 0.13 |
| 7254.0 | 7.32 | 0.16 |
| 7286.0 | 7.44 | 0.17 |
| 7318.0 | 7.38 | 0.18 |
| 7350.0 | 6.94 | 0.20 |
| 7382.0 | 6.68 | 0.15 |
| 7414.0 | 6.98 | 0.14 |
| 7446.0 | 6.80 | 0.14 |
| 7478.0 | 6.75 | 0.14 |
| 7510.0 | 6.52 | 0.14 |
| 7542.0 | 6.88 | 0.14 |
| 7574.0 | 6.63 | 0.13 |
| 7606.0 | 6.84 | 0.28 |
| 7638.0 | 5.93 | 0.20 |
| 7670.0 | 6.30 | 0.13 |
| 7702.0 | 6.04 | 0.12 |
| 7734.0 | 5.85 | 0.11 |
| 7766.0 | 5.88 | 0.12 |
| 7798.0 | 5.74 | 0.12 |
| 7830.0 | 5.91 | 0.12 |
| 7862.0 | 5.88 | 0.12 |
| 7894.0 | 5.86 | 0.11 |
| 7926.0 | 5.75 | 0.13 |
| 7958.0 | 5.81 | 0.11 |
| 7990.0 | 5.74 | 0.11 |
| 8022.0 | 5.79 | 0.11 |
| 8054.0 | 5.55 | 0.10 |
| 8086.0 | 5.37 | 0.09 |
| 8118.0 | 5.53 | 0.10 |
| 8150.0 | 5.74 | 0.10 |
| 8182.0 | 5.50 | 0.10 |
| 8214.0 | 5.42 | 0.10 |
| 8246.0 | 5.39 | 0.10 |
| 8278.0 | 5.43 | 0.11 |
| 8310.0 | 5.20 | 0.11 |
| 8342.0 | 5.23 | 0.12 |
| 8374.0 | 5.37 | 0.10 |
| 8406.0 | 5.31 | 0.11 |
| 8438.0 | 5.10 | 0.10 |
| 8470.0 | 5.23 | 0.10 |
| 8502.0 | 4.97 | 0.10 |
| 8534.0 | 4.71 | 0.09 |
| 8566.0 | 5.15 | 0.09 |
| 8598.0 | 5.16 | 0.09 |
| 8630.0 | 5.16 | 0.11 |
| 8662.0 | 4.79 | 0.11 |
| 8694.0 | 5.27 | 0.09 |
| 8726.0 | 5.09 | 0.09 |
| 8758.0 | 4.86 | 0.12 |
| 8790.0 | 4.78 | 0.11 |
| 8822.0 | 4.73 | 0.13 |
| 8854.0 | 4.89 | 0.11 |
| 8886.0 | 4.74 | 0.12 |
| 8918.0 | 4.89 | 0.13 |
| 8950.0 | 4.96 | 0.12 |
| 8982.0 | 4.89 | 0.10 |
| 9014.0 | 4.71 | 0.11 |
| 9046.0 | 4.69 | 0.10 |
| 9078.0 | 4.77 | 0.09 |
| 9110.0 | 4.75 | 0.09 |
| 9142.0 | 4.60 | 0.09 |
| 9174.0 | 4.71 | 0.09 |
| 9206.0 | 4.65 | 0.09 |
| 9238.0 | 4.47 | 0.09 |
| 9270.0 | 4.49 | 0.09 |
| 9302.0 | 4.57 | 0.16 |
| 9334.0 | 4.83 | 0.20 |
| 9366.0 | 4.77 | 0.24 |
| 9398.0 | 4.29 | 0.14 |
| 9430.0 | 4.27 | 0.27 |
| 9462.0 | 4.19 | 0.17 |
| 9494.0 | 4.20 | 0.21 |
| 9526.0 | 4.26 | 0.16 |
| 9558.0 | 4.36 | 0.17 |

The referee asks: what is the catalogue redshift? 0.000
